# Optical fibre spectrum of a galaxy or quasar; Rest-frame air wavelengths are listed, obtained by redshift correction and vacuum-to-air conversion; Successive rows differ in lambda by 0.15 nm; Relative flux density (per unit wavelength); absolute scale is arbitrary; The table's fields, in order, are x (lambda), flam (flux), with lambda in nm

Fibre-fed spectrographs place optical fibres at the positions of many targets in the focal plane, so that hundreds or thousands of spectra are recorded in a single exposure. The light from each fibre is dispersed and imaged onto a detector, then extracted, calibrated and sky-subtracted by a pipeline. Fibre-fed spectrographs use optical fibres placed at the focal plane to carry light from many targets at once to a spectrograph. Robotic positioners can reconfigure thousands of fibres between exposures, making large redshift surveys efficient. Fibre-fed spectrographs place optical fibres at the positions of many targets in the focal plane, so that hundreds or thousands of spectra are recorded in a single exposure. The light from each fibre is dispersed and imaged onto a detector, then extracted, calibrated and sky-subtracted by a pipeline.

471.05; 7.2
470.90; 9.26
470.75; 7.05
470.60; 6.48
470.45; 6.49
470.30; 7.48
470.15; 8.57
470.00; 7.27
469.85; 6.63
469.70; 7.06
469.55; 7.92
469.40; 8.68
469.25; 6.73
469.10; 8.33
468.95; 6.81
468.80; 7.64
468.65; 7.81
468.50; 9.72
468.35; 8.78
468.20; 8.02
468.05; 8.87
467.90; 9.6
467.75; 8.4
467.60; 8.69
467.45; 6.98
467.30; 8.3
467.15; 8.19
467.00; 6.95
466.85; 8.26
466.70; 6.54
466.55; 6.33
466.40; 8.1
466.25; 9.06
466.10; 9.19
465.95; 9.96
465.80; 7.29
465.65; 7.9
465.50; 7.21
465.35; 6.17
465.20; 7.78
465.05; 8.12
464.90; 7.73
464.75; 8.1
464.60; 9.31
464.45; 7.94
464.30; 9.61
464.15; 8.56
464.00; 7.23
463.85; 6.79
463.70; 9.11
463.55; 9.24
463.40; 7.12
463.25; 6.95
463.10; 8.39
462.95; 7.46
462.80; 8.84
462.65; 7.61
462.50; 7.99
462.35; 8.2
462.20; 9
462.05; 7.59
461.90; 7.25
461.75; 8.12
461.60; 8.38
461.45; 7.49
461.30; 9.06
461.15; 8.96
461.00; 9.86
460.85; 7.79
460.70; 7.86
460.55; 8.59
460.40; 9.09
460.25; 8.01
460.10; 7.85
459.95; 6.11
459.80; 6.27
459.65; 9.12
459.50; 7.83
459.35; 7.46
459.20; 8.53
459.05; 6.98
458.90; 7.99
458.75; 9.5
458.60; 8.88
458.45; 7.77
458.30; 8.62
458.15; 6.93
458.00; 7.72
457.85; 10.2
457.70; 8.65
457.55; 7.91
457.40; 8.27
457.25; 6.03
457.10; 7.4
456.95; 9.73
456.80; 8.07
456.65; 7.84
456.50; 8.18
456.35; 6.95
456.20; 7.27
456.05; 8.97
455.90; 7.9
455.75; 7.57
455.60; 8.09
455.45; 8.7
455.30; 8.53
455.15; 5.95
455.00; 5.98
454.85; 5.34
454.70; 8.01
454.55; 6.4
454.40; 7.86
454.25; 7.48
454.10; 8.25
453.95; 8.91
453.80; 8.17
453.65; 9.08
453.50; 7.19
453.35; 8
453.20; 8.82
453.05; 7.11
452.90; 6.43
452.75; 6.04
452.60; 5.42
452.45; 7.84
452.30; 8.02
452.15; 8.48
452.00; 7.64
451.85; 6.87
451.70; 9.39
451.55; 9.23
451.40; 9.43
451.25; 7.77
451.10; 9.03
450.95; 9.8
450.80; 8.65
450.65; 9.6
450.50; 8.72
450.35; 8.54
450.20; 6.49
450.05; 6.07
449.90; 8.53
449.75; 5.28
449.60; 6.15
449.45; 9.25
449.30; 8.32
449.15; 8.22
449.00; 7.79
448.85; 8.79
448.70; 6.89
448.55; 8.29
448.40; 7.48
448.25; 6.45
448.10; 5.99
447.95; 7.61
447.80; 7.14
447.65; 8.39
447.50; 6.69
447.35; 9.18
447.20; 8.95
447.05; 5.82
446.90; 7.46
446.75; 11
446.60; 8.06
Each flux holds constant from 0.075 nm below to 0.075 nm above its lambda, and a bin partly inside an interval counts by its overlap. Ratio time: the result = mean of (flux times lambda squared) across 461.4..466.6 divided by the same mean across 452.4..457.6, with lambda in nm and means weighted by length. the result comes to 1.10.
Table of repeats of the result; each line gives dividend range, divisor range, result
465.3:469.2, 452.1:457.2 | 1.11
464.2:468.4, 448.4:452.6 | 1.08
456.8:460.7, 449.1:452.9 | 1.05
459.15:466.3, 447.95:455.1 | 1.10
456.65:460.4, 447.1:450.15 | 1.11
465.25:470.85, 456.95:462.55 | 1.00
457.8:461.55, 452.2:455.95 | 1.12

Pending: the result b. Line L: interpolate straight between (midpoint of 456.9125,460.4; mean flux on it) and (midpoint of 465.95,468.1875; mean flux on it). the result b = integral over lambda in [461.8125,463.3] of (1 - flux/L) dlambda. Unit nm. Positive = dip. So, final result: 0.02 nm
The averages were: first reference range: 7.99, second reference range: 8.16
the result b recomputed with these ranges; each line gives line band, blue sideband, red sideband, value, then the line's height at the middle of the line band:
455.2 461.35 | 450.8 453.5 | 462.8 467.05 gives -0.12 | 7.96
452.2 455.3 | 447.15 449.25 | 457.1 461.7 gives 0.21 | 7.9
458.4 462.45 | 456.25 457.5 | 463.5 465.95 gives -0.11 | 7.91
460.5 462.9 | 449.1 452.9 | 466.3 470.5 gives -0.12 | 7.87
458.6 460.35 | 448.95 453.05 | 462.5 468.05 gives 0.03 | 7.97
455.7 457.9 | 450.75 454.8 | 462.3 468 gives -0.02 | 7.98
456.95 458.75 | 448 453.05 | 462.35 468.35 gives -0.06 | 7.91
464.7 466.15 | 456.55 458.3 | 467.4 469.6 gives 0.05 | 8.18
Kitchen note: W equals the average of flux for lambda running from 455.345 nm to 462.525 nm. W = 8.1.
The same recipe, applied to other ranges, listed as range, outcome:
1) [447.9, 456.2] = 7.76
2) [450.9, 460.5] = 7.89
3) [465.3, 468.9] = 8.09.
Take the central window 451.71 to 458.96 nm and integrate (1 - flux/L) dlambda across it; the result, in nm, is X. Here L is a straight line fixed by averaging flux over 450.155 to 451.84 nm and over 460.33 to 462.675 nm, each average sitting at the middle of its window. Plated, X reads 0.664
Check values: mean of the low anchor 8.75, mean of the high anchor 8.32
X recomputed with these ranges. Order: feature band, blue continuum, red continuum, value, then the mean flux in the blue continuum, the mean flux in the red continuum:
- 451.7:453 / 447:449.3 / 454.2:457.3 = 0.06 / 7.62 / 7.55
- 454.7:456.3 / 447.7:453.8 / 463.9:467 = 0.08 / 7.8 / 7.98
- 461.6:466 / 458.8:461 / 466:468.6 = 0.04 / 7.91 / 8.25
